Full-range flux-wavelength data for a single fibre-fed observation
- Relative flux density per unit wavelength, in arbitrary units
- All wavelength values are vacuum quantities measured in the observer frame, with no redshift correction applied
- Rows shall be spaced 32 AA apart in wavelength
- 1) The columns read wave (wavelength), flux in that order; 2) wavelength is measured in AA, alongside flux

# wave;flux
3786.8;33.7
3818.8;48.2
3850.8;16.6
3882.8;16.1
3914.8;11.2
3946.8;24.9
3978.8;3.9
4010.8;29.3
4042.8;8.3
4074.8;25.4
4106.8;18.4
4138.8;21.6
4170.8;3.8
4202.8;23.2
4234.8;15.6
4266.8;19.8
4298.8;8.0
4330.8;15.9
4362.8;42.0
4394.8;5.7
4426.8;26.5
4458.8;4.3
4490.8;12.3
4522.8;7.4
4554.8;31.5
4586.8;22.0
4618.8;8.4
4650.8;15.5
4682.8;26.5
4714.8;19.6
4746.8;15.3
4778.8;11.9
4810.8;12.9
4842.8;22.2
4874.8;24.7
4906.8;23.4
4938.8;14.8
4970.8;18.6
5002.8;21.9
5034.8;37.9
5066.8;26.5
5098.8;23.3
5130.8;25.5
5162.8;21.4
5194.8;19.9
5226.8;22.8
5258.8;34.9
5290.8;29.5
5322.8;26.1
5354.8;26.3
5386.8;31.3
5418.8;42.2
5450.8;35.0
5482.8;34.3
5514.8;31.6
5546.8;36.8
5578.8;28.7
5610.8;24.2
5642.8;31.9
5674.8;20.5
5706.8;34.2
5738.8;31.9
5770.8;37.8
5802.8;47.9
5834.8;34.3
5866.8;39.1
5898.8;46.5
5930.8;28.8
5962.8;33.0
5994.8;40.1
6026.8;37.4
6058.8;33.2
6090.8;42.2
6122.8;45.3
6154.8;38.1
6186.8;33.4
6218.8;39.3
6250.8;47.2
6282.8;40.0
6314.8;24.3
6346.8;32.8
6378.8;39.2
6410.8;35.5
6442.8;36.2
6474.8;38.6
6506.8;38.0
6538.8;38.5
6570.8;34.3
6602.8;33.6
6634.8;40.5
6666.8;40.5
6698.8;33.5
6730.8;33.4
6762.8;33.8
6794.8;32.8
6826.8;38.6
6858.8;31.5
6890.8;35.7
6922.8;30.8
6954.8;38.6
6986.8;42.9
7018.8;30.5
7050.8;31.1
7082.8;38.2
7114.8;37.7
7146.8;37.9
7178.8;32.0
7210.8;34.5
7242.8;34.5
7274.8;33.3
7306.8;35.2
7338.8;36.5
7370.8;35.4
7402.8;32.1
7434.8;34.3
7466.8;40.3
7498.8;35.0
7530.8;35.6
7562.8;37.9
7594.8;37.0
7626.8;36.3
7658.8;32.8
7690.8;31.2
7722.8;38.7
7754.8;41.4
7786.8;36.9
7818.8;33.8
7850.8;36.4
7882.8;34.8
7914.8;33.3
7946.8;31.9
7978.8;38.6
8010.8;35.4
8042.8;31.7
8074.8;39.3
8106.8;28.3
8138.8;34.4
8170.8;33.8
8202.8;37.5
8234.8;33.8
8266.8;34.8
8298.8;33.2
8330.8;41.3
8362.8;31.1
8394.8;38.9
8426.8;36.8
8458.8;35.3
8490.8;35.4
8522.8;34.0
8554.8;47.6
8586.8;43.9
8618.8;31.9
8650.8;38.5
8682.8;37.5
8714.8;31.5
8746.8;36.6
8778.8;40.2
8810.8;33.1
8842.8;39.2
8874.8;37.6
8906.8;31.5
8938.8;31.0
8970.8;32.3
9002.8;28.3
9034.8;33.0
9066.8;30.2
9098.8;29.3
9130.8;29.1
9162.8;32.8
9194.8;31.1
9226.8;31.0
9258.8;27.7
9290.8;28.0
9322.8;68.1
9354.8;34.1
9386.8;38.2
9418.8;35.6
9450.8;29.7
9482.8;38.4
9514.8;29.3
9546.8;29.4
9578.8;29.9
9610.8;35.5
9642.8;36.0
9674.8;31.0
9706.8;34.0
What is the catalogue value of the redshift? 0.304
